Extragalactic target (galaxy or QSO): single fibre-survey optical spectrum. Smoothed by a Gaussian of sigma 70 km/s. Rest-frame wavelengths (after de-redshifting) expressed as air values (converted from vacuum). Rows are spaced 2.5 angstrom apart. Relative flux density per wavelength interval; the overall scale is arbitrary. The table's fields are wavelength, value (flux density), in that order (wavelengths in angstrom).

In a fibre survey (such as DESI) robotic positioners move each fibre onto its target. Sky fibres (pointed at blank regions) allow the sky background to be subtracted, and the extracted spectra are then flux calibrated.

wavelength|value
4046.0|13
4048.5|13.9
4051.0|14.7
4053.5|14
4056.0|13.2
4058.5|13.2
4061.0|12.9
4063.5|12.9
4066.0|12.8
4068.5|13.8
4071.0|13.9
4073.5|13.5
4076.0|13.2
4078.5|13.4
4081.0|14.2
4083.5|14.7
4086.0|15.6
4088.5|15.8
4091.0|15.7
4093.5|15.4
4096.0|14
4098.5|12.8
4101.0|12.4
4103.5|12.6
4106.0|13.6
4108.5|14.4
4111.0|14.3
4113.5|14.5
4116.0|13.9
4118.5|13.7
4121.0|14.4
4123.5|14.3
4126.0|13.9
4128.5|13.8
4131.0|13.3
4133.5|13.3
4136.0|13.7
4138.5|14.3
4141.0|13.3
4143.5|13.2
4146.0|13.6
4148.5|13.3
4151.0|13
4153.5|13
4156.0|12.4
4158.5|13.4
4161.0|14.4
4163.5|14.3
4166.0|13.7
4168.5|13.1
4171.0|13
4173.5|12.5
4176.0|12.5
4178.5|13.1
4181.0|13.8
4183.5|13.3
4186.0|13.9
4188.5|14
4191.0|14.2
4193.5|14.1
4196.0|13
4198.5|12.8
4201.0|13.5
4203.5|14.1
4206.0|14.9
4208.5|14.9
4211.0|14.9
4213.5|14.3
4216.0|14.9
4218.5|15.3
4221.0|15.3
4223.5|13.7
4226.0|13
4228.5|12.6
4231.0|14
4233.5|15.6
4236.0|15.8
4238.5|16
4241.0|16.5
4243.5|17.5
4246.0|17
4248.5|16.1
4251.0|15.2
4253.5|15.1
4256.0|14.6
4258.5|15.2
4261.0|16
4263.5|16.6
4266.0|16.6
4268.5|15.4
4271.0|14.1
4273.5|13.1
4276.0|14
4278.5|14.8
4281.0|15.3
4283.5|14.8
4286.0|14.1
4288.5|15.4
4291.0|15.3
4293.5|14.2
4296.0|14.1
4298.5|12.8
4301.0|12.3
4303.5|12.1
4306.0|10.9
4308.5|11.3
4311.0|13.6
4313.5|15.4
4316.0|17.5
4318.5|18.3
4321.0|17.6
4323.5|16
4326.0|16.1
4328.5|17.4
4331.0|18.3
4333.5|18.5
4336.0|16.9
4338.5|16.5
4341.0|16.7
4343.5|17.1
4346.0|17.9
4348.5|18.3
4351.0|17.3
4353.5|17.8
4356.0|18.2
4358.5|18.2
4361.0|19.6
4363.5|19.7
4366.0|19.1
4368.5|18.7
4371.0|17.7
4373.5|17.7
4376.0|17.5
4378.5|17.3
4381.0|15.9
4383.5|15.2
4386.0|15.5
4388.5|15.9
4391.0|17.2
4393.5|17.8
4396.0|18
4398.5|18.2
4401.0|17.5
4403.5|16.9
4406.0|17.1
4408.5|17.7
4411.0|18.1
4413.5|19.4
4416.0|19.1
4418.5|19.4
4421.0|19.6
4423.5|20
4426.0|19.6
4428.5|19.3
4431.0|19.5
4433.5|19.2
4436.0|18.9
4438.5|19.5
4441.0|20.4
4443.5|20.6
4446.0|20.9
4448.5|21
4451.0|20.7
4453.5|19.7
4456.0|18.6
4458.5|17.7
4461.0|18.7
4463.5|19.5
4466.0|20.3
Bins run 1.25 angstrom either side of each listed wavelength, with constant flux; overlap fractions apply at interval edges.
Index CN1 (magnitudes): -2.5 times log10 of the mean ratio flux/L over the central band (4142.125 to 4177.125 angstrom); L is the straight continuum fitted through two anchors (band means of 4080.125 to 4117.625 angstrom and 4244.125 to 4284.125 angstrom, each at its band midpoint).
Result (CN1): 0.11 mag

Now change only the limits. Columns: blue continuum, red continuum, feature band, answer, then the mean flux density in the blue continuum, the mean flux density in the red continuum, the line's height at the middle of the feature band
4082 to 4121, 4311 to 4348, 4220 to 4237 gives 0.11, 14.2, 17.1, 15.8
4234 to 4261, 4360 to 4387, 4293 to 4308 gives 0.30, 15.9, 17.6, 16.6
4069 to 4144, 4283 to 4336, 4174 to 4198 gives 0.07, 14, 15.1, 14.4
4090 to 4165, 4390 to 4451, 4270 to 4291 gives 0.14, 13.7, 19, 16.5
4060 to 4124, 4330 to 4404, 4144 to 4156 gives 0.12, 13.9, 17.6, 14.7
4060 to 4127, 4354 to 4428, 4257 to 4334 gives 0.11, 14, 18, 16.7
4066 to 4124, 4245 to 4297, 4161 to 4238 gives 0.05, 14.1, 15.1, 14.7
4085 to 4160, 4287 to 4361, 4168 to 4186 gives 0.10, 13.8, 16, 14.4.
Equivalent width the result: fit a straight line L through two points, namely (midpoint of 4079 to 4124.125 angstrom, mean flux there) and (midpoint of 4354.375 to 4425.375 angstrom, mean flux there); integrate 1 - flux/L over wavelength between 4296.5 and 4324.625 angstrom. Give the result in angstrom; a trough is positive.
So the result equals 4.3 angstrom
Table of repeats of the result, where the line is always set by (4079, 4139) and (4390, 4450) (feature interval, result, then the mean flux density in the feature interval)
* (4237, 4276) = 1.86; 15.6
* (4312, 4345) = 0.86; 17.1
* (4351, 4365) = -0.45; 18.6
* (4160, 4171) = 0.89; 13.8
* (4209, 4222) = 0.69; 14.9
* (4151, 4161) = 1.15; 13.1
